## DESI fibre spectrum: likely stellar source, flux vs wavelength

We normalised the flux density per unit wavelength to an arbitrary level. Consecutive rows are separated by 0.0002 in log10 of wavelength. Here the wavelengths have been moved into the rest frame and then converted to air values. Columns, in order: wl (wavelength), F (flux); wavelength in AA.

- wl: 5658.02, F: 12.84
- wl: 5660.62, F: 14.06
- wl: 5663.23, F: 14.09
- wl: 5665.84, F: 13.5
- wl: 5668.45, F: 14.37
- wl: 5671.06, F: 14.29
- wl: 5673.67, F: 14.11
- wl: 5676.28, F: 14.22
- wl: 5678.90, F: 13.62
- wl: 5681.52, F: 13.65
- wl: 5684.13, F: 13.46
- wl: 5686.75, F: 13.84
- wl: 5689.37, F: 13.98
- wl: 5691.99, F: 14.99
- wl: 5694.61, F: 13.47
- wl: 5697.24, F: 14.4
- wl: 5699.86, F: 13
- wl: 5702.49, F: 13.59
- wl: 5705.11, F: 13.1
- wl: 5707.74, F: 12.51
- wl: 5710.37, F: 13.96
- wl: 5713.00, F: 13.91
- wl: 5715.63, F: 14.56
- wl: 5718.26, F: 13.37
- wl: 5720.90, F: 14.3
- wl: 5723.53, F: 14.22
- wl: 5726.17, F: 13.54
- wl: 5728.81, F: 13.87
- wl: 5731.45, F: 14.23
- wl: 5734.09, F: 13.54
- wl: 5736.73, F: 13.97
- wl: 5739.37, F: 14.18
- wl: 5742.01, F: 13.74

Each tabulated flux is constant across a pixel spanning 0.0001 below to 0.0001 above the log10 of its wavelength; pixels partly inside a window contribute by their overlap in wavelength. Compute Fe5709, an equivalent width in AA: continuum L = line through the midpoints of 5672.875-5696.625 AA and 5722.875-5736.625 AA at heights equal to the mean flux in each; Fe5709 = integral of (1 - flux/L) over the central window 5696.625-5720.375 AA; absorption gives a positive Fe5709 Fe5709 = 0.51 AA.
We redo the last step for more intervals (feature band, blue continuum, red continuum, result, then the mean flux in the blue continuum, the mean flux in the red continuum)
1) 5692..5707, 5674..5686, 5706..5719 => 0.1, 13.8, 13.7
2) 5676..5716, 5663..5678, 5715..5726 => 0.9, 14.1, 14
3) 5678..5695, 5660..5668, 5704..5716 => -0.2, 13.9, 13.5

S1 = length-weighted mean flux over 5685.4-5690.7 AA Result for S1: 13.9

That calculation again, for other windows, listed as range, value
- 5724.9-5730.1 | 13.7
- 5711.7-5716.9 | 14.2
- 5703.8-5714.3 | 13.4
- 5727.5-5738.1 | 13.9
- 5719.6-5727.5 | 14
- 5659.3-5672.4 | 14.1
